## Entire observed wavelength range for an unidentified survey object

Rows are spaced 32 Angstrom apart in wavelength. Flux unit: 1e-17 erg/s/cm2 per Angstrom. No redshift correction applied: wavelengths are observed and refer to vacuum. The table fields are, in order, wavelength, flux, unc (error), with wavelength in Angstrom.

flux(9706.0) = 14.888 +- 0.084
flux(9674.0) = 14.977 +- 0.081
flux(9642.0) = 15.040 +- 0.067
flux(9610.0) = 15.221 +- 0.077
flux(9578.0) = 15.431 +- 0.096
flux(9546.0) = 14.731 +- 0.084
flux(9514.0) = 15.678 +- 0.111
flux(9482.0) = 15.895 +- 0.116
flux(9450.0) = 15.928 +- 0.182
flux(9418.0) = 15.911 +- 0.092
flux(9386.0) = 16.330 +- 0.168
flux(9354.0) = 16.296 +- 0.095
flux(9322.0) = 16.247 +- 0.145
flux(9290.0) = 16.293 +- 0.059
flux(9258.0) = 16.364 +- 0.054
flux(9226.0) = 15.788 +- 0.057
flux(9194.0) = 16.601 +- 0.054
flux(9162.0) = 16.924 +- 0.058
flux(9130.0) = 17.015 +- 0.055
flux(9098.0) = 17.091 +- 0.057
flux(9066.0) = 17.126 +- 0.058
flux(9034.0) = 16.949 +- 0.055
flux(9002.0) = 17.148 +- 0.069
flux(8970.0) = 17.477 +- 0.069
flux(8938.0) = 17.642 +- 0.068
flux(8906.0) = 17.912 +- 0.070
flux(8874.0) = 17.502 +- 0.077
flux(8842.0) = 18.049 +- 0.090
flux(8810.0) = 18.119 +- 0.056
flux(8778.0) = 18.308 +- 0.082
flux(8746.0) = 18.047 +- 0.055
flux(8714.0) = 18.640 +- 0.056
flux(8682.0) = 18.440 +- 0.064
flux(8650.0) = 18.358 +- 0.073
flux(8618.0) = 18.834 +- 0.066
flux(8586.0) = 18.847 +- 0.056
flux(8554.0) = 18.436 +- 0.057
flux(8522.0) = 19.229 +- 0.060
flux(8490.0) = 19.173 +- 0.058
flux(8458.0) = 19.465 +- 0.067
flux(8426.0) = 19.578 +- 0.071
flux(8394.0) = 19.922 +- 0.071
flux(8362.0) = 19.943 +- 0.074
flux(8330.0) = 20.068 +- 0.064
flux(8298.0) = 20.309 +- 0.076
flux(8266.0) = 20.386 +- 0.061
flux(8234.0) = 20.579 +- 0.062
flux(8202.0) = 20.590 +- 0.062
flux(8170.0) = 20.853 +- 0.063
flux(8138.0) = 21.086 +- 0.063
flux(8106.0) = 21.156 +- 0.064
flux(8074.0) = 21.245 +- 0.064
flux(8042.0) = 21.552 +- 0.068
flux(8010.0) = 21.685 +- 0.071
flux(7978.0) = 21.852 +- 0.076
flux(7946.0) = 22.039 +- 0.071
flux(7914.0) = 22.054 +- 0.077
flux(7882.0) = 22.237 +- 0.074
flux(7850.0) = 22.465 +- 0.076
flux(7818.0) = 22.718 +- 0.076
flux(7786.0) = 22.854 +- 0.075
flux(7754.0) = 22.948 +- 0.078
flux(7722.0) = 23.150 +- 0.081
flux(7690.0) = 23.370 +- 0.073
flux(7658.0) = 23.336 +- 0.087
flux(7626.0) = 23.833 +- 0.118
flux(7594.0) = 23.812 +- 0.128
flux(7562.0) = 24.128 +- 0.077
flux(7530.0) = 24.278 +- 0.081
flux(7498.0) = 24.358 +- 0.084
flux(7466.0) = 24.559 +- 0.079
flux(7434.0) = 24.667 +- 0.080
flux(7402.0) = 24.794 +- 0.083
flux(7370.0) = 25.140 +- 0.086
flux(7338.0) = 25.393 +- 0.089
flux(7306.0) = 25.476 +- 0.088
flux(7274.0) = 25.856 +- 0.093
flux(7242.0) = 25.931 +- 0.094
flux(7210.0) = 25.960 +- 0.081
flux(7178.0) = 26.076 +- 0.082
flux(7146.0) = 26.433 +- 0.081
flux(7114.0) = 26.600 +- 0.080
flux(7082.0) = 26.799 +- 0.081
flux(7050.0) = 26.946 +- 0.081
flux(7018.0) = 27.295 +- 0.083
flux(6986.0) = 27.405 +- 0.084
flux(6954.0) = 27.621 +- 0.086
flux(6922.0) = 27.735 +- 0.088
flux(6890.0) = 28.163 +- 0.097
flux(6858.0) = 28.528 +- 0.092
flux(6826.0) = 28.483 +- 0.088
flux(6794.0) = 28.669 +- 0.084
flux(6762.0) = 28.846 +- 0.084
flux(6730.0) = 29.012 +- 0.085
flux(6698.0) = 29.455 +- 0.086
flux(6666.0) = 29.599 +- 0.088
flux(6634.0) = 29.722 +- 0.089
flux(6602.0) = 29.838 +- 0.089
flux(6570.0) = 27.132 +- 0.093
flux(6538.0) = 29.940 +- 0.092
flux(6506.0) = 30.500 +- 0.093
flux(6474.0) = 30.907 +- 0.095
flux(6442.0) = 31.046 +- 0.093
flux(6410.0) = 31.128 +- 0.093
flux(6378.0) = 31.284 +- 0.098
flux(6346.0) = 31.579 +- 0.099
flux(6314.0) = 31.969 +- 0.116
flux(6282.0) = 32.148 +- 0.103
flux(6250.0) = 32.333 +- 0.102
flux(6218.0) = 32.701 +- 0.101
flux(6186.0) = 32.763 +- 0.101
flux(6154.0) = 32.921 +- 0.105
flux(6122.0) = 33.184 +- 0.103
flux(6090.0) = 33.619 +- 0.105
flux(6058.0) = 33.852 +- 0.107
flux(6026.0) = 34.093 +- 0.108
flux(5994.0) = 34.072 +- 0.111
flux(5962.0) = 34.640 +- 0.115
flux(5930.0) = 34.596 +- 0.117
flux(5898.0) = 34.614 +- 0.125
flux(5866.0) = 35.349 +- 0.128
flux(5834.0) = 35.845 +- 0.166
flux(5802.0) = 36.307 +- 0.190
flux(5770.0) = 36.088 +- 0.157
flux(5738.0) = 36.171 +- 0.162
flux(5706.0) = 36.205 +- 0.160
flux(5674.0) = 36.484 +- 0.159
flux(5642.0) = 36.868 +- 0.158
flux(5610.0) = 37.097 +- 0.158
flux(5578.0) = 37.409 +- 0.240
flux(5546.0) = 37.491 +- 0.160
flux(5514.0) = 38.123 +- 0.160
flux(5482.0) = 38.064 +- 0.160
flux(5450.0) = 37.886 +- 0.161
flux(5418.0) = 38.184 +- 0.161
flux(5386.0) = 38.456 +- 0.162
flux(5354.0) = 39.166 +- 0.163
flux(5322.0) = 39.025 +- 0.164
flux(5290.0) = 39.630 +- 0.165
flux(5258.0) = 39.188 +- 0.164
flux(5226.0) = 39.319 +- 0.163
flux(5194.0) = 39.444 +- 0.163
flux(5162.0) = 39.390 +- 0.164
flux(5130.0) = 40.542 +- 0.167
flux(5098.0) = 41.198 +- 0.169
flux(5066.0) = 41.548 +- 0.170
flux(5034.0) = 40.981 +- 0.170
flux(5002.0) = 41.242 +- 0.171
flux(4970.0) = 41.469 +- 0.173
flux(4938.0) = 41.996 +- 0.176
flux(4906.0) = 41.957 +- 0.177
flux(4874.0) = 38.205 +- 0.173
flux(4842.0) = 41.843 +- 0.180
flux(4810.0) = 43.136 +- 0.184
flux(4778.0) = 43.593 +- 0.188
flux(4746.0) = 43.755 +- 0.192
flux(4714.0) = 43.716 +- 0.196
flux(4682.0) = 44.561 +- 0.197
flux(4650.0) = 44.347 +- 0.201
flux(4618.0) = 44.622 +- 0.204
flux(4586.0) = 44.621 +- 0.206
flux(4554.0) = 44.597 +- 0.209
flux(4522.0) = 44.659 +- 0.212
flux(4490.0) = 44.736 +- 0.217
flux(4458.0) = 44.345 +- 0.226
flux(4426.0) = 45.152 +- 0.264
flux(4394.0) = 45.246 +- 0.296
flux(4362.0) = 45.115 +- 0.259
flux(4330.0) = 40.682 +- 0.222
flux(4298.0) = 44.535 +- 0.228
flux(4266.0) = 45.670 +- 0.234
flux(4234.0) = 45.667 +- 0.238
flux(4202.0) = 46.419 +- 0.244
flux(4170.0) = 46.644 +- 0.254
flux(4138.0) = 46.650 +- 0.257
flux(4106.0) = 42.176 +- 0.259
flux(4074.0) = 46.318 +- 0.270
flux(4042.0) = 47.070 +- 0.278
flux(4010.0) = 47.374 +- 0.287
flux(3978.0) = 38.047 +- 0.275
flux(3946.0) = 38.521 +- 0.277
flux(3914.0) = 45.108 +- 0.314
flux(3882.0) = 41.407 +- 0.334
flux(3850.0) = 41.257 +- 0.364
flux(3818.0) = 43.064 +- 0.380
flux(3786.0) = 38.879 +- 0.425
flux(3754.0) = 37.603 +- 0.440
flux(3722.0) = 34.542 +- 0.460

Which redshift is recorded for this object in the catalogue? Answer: 0.000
